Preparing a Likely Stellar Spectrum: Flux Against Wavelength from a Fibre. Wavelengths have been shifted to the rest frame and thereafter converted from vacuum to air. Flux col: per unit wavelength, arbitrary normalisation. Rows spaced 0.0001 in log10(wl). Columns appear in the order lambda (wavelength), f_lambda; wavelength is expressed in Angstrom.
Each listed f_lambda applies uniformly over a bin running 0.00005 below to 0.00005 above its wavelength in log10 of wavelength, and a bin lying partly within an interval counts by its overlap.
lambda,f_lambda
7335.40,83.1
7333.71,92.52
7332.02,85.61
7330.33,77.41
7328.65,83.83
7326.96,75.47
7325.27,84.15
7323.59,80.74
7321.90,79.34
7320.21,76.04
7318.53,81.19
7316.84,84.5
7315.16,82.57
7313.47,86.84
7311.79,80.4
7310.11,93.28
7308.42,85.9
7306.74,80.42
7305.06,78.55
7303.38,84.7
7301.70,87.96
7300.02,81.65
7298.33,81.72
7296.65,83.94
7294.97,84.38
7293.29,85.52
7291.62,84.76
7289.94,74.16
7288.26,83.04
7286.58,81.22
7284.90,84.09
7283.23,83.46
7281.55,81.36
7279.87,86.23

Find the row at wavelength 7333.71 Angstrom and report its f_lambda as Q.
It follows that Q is 92.52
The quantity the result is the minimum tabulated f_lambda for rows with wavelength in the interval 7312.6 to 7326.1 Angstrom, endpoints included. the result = 76.04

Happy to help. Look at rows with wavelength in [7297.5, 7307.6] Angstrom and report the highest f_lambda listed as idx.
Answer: 87.96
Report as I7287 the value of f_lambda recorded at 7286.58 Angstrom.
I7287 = 81.22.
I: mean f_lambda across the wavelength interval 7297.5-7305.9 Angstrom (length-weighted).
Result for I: 82.9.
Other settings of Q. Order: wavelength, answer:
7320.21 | 76.04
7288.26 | 83.04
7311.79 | 80.4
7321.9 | 79.34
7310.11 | 93.28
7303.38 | 84.7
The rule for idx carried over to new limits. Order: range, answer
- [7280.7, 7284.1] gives 83.46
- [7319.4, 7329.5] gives 84.15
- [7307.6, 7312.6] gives 93.28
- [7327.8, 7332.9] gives 85.61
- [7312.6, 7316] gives 86.84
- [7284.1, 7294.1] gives 85.52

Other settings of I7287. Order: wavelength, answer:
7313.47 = 86.84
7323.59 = 80.74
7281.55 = 81.36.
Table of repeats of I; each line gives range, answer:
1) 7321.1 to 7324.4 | 79.9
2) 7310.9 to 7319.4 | 83.2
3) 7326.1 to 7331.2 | 78.9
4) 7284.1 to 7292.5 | 81.5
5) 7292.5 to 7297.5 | 84.6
